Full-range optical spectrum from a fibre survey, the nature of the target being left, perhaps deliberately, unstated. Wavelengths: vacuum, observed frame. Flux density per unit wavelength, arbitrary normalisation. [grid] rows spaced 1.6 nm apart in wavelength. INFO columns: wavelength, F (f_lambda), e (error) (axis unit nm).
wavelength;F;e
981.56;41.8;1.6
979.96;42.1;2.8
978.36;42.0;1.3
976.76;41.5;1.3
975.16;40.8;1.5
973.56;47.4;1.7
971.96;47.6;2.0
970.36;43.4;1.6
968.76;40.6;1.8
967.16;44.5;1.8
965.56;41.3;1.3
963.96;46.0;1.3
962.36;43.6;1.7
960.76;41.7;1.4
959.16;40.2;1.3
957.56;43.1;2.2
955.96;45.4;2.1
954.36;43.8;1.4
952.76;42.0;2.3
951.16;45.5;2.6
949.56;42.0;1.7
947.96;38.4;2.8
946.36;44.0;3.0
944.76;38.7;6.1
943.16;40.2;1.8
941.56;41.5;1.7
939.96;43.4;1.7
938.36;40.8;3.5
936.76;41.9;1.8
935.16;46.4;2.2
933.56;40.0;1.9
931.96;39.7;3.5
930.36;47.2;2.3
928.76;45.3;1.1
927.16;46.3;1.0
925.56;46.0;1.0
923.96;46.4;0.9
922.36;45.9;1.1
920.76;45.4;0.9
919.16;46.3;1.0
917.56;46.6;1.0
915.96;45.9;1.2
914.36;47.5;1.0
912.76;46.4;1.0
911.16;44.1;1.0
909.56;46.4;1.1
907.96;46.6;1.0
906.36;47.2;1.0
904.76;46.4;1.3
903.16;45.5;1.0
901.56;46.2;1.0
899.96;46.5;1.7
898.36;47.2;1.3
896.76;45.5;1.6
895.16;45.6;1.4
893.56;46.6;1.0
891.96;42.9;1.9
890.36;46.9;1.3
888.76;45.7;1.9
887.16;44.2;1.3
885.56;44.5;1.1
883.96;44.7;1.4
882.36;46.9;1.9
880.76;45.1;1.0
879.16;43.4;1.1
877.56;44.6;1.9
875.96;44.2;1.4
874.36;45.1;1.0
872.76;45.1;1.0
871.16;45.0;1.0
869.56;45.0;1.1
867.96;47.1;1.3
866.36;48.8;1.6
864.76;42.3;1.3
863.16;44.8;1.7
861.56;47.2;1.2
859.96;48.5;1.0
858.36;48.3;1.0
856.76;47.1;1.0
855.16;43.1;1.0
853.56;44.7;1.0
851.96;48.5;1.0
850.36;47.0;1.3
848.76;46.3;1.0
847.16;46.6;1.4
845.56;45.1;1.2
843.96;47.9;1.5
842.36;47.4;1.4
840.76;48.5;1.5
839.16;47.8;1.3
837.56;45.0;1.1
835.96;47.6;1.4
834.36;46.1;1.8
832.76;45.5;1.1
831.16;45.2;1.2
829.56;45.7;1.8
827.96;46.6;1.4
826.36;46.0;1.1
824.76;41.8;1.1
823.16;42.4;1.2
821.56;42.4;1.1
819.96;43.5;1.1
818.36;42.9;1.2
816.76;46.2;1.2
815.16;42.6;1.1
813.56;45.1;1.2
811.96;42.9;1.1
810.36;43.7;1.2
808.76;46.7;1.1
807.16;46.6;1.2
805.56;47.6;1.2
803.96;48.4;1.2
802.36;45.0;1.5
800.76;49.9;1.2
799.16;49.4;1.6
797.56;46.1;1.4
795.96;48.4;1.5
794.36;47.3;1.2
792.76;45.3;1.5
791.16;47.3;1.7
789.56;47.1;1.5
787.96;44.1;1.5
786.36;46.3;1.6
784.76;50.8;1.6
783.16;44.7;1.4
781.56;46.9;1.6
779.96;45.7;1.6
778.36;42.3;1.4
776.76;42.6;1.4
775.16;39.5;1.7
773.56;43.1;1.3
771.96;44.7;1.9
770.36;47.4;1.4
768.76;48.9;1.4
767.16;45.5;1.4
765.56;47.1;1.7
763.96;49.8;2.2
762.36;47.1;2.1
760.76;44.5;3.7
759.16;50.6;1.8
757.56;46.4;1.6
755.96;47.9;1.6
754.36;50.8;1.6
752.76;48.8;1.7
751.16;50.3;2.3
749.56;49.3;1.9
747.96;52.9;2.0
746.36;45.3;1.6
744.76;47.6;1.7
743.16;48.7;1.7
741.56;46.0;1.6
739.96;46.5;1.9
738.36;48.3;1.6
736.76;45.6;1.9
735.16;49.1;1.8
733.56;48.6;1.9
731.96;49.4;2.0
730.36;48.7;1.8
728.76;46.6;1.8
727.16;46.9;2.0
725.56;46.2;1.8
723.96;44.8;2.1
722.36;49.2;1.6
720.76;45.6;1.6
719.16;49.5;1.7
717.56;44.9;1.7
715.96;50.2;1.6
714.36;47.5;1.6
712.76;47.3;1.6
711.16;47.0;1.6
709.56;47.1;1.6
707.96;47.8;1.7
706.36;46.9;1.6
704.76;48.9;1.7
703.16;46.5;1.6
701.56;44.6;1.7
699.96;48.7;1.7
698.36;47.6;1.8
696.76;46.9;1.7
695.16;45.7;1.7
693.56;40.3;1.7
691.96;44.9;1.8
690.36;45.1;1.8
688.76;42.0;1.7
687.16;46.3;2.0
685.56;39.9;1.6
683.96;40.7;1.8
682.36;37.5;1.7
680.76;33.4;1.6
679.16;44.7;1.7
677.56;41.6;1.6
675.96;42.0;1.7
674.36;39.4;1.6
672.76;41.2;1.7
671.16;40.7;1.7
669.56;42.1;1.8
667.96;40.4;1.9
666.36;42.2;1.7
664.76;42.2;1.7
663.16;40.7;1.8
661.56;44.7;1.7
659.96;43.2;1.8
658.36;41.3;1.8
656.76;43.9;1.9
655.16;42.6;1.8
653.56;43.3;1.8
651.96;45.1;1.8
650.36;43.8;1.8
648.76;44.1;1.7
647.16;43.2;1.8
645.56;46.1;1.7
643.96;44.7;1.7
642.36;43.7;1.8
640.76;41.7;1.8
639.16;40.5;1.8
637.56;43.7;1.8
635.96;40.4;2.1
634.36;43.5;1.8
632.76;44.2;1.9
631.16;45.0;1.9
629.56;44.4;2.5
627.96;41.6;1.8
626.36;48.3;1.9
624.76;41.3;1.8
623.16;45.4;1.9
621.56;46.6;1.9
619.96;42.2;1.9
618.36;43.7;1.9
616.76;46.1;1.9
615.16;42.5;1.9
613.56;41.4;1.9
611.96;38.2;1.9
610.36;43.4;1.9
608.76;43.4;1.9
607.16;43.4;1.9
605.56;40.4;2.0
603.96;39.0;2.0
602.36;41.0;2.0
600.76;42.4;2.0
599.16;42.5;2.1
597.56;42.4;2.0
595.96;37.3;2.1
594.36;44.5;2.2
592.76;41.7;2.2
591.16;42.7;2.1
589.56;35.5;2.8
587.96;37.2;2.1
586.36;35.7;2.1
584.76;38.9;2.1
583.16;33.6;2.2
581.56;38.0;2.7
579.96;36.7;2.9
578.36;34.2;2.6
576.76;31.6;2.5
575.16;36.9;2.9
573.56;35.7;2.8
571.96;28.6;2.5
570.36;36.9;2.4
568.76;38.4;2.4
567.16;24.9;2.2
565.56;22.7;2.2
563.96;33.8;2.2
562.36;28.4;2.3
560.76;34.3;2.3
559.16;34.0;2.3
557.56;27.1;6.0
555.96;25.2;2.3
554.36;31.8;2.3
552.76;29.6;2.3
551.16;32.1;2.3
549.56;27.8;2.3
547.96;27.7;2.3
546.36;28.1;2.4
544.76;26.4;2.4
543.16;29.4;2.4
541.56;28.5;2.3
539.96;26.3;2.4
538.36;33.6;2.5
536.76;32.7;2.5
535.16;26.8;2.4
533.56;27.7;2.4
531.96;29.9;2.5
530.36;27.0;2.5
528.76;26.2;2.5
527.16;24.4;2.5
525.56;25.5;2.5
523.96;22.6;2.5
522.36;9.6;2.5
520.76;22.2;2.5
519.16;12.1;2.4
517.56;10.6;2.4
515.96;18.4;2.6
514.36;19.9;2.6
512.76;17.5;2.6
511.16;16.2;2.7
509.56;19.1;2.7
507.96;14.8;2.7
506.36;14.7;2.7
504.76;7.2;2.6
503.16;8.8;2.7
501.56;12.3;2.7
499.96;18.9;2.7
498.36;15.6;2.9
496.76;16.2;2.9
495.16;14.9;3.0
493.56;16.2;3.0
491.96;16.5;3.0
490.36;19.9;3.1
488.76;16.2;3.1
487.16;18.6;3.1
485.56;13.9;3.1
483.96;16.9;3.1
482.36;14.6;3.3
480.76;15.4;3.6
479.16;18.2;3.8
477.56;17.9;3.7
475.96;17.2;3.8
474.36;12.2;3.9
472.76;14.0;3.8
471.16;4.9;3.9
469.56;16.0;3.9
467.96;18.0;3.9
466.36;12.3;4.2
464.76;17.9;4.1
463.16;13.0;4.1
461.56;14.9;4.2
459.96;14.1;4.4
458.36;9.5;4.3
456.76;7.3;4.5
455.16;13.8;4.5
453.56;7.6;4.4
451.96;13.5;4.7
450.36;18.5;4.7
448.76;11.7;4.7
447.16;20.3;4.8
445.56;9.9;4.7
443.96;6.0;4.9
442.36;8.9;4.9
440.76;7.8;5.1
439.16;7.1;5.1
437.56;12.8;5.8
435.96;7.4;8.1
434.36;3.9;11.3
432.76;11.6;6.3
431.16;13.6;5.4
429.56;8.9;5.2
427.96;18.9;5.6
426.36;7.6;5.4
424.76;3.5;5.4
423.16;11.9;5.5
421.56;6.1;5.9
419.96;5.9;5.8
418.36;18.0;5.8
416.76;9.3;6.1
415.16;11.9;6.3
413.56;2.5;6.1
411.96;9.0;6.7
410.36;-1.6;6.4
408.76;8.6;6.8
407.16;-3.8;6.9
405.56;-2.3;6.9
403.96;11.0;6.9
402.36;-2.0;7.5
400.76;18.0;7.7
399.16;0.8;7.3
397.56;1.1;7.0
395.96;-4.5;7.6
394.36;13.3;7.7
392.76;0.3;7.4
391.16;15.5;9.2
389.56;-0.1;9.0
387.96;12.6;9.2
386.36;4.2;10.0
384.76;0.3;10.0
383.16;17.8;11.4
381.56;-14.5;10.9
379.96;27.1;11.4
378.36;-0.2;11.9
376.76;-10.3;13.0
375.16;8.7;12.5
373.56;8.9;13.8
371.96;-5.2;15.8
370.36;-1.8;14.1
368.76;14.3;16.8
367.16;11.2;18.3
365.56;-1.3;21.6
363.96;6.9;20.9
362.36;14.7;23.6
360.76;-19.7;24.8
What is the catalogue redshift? 0.32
